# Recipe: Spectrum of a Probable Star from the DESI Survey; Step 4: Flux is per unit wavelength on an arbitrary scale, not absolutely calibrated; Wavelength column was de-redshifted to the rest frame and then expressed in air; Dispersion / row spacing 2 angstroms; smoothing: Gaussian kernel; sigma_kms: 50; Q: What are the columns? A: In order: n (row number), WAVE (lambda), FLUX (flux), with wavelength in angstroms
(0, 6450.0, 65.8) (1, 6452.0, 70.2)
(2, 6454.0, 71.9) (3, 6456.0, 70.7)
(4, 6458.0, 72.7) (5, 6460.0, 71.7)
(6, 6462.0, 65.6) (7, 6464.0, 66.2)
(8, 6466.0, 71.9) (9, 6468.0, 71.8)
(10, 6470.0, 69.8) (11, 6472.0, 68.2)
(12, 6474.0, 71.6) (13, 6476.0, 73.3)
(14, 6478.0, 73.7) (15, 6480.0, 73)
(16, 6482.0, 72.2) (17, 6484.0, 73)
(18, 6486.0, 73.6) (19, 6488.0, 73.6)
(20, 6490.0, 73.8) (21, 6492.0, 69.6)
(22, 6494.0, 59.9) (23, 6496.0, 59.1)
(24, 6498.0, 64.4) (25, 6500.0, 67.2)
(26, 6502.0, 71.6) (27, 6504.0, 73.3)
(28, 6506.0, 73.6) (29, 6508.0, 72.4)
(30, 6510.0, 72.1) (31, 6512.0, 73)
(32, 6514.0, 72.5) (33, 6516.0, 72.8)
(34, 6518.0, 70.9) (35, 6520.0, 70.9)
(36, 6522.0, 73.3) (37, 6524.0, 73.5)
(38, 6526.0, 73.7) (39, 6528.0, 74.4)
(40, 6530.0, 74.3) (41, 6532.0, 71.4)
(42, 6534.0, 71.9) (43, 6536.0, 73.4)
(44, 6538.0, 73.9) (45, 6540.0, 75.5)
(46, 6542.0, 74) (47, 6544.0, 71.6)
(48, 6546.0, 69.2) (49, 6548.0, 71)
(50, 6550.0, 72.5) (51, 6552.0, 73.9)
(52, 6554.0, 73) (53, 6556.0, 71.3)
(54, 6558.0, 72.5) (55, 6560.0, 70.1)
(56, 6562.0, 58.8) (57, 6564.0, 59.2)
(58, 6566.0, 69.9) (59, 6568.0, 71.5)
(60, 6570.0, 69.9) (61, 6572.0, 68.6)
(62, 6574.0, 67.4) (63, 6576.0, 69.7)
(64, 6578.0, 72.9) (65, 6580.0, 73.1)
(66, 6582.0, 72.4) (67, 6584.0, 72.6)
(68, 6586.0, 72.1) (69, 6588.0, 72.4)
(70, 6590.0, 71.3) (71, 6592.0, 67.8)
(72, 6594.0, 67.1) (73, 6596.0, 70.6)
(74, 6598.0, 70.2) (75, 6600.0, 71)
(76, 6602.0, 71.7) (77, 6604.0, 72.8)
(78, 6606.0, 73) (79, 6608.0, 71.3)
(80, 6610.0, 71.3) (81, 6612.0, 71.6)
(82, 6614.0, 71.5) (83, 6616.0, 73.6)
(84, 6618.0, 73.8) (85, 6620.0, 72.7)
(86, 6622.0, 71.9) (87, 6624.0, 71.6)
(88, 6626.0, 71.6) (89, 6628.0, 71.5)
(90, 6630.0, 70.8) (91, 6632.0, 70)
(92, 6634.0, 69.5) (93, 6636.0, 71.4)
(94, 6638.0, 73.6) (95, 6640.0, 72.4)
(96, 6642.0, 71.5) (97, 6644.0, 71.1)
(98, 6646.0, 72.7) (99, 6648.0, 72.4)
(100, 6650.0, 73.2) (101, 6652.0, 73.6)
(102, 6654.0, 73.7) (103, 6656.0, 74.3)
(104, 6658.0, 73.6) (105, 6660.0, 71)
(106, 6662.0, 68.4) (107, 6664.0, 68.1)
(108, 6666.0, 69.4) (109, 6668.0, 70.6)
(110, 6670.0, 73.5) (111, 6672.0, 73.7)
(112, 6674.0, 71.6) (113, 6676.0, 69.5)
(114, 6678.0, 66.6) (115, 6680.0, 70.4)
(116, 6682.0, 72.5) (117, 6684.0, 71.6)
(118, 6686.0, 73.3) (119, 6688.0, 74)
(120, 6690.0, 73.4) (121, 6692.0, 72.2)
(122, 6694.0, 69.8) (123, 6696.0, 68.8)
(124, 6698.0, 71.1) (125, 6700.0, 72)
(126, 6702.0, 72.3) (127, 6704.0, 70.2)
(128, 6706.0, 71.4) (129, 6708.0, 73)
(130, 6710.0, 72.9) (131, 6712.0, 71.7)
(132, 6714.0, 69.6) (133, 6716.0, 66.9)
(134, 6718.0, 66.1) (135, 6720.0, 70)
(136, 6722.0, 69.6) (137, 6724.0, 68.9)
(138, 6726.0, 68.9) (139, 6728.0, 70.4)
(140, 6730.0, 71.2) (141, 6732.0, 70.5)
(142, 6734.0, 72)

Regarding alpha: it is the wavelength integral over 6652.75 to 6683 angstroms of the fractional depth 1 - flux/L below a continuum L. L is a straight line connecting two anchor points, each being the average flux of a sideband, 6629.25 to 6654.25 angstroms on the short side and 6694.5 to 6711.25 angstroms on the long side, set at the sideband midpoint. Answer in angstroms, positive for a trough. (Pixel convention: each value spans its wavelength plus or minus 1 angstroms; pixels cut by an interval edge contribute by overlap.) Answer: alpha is 0.24 angstroms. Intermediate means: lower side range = 72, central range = 71.1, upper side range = 71.4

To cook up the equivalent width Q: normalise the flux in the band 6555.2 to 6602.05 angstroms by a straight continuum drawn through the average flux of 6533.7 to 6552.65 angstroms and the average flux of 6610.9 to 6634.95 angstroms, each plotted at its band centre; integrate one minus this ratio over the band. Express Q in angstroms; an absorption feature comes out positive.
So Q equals 1.6 angstroms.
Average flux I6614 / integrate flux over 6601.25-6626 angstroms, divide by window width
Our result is 72.2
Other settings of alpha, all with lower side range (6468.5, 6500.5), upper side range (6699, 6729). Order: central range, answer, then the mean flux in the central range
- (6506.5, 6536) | -1.2 angstroms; 72.7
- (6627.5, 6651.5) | -0.5 angstroms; 71.7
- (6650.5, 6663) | -0.4 angstroms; 72.5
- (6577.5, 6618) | -0.9 angstroms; 71.6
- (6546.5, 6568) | 0.2 angstroms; 69.3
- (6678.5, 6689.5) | -0.3 angstroms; 72.1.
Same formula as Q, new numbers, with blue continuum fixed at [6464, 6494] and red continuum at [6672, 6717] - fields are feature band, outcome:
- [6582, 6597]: 0.1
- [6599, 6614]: -0.1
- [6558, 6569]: 0.7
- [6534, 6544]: -0.3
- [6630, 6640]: 0.0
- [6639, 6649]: -0.1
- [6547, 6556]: -0.1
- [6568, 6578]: 0.3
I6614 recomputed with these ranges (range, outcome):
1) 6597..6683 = 71.6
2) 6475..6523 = 71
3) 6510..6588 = 71.4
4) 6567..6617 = 71.1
